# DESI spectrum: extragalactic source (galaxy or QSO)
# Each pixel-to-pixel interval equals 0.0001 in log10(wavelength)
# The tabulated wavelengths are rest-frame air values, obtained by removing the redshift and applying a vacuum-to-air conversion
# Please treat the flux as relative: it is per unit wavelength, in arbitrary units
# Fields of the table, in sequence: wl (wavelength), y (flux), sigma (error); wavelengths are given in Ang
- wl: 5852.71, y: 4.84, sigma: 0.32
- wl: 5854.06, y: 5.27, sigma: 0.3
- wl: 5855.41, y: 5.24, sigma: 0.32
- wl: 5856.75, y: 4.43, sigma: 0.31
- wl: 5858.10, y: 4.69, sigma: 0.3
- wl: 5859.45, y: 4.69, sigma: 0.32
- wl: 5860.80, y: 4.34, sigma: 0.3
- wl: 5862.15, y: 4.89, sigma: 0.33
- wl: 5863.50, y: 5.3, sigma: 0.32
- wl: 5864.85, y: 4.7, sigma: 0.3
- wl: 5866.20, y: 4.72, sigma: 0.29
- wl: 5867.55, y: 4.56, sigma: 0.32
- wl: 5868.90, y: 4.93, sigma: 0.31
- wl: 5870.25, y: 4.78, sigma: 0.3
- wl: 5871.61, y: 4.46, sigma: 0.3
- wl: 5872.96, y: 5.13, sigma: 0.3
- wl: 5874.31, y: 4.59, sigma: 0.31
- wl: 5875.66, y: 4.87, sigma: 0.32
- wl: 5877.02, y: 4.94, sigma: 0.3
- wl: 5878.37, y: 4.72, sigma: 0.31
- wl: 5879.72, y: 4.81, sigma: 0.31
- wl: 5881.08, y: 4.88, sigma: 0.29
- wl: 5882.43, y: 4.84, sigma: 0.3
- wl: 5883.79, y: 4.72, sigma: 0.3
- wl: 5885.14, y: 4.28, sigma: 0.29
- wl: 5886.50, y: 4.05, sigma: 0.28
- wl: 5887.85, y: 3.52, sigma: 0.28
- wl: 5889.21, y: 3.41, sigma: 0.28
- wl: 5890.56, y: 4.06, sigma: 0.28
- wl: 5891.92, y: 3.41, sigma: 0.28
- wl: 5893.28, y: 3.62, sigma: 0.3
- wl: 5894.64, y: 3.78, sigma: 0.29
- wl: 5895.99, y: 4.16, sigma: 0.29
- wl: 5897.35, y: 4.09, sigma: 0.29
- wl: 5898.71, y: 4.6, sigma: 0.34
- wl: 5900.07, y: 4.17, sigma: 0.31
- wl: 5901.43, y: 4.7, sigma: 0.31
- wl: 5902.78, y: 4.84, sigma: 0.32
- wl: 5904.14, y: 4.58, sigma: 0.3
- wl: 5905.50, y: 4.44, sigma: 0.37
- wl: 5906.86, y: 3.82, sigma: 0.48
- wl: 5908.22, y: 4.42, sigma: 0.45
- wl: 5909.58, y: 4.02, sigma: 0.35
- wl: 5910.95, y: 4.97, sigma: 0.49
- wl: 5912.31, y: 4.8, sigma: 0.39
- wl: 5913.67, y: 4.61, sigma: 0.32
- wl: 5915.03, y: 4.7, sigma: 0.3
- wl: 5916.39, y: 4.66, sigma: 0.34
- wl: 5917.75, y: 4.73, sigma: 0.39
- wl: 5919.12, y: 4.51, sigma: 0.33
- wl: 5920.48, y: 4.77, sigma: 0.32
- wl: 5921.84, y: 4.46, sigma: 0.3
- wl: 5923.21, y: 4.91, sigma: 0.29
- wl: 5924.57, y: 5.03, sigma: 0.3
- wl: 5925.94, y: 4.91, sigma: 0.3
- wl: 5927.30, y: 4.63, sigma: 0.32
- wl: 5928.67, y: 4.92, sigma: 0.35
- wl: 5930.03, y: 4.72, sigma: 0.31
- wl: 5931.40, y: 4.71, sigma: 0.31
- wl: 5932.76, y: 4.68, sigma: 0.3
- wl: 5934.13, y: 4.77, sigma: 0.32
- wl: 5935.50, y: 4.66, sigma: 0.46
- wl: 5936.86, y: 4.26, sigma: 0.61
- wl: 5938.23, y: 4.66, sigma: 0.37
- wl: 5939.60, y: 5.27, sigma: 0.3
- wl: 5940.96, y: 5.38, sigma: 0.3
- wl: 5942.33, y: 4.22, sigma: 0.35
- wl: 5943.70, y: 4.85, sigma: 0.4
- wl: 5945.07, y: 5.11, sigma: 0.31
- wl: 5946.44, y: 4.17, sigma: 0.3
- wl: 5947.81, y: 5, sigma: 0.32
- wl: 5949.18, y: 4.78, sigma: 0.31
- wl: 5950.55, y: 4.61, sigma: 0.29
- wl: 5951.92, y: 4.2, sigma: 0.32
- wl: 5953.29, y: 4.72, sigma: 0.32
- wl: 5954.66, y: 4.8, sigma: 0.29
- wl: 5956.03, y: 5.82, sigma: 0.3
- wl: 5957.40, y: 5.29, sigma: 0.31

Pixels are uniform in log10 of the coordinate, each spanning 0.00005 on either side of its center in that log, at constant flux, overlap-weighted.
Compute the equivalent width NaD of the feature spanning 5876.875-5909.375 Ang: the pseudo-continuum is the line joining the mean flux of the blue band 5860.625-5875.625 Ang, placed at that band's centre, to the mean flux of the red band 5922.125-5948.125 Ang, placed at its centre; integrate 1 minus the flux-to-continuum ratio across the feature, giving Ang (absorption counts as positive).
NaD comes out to 3.5 Ang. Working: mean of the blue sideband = 4.78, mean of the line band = 4.27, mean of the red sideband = 4.77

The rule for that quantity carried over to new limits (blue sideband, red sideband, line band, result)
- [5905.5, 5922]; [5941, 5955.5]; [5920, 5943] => -0.7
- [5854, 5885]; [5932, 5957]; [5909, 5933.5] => 0.4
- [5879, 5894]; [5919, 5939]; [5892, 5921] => 0.1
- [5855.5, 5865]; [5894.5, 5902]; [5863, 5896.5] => 0.5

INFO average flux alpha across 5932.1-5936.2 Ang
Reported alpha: 4.7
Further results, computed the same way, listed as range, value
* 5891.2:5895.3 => 3.6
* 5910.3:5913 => 4.89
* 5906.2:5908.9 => 4.12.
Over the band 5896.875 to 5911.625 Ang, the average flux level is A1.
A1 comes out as 4.43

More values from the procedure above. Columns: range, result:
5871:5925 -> 4.45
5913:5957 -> 4.76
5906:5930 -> 4.64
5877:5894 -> 4.22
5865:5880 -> 4.77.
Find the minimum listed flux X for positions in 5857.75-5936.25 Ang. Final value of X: 3.41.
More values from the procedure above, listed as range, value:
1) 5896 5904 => 4.09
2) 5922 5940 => 4.26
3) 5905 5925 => 3.82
